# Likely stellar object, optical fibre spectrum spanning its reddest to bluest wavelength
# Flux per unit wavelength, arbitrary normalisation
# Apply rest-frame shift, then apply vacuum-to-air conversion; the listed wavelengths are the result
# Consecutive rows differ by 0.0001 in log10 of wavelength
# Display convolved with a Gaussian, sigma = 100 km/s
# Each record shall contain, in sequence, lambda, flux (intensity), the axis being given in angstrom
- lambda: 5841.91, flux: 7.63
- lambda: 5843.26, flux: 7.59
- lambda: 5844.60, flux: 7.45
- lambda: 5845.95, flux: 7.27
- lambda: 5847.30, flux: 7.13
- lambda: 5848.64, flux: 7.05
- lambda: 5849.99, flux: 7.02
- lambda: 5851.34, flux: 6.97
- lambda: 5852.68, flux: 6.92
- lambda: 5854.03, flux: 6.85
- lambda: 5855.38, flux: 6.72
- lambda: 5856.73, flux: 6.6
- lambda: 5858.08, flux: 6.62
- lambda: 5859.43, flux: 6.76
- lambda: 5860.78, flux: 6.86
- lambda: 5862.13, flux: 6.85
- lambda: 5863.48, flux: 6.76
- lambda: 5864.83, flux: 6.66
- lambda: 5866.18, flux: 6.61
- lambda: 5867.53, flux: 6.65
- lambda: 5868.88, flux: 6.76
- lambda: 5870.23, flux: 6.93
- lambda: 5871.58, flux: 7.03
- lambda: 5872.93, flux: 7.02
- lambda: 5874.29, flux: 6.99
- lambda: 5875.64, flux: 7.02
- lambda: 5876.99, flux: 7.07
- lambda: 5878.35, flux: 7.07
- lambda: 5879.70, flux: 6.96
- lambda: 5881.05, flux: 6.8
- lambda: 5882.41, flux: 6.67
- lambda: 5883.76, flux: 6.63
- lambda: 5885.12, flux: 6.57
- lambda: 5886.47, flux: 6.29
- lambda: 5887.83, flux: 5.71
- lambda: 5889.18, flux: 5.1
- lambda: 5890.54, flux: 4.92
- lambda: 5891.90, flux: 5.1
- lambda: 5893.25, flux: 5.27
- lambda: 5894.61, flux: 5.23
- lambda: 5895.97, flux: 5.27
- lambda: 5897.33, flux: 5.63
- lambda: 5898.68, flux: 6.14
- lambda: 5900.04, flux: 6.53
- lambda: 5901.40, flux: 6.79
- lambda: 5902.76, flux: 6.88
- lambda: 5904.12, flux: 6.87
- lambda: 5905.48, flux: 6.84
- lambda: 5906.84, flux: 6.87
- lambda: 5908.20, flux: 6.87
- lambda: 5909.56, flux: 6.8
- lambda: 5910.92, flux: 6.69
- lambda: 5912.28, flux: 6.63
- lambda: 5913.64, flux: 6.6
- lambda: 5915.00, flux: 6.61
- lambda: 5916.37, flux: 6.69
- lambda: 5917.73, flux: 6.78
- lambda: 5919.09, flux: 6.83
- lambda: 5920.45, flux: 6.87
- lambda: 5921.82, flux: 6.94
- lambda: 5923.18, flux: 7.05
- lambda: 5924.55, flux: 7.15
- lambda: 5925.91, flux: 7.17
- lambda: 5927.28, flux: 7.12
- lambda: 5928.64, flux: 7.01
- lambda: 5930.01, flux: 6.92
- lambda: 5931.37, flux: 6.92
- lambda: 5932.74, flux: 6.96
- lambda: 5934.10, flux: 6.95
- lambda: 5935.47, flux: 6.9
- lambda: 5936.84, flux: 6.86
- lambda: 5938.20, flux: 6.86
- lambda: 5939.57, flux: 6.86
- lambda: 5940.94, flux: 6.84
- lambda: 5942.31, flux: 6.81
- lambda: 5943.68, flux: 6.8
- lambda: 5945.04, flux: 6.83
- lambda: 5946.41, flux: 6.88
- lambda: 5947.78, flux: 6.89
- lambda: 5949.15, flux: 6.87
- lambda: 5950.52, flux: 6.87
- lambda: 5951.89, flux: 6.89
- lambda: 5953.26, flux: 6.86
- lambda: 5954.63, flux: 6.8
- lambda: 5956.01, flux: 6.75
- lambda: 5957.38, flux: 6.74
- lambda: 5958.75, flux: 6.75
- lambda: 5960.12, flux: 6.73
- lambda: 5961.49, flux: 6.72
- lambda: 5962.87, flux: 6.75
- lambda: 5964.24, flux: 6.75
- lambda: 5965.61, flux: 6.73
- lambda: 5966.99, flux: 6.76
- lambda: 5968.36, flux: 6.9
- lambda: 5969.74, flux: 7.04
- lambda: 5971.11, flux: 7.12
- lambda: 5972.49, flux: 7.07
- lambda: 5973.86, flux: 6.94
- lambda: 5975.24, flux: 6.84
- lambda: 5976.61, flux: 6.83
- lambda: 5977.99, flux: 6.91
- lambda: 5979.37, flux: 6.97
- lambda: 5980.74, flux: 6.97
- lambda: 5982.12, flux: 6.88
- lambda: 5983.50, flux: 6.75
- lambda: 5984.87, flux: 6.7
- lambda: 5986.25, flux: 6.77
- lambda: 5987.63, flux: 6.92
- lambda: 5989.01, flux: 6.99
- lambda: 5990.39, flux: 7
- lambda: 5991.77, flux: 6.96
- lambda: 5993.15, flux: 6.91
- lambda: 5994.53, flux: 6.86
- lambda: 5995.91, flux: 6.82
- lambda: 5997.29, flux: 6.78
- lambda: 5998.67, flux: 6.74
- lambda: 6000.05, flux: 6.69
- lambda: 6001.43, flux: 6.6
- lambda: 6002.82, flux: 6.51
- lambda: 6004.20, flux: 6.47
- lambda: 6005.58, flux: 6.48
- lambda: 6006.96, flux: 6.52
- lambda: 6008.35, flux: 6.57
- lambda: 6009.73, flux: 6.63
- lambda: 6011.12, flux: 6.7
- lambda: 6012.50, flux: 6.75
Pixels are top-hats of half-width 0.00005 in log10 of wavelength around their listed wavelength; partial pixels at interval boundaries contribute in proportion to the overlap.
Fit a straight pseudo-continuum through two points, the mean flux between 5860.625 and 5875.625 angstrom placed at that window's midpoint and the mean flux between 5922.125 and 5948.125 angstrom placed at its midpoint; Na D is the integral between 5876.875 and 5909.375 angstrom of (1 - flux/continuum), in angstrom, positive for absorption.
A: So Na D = 3.0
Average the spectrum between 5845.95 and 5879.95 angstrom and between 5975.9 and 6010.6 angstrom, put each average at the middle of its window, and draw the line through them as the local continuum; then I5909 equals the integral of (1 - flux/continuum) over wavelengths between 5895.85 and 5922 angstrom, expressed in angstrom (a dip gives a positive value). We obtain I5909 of 0.8 angstrom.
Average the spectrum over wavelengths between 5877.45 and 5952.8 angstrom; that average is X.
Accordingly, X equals 6.6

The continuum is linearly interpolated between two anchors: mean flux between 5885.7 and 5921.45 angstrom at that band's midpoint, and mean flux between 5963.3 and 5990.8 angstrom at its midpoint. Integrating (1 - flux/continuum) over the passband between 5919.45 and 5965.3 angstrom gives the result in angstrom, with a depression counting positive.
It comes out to -2.0 angstrom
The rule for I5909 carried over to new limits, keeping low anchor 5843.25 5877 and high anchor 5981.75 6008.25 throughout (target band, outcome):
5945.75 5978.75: -0.3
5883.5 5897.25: 2.6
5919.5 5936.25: -0.4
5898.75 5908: 0.1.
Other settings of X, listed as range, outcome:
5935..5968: 6.81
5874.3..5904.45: 6.22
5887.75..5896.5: 5.19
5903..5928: 6.86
